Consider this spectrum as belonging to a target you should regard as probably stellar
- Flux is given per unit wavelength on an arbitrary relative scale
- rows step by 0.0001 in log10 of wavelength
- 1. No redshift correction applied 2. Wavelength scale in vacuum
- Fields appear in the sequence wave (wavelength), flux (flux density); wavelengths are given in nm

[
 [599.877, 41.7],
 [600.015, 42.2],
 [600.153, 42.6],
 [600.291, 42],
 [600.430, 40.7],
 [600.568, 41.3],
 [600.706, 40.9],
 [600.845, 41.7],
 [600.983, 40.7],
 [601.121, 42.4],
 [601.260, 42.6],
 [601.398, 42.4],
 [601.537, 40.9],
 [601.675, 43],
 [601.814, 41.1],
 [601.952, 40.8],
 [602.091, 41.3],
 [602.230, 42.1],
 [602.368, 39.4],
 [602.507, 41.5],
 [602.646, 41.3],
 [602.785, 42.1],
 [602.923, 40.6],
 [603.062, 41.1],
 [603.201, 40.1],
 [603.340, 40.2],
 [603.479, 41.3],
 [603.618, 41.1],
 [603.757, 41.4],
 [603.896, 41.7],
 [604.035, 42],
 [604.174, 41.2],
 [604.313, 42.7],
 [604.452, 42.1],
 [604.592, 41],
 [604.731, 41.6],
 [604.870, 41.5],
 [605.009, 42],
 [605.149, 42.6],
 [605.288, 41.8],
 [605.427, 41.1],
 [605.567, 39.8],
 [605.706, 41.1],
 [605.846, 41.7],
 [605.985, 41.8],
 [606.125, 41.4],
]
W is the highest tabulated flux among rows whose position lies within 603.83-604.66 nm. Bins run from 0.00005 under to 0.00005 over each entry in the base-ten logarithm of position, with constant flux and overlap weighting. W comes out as 42.7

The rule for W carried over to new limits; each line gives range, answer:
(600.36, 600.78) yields 41.3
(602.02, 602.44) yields 42.1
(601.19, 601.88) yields 43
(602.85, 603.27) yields 41.1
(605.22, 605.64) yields 41.8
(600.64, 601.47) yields 42.6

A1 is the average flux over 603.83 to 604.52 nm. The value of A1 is 42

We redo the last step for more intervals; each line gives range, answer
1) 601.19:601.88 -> 42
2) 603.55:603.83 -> 41.3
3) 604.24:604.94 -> 41.8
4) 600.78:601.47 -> 42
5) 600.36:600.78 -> 40.9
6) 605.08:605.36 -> 42.3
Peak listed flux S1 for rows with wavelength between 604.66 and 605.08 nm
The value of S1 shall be 42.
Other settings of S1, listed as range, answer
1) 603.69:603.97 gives 41.7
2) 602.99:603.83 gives 41.4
